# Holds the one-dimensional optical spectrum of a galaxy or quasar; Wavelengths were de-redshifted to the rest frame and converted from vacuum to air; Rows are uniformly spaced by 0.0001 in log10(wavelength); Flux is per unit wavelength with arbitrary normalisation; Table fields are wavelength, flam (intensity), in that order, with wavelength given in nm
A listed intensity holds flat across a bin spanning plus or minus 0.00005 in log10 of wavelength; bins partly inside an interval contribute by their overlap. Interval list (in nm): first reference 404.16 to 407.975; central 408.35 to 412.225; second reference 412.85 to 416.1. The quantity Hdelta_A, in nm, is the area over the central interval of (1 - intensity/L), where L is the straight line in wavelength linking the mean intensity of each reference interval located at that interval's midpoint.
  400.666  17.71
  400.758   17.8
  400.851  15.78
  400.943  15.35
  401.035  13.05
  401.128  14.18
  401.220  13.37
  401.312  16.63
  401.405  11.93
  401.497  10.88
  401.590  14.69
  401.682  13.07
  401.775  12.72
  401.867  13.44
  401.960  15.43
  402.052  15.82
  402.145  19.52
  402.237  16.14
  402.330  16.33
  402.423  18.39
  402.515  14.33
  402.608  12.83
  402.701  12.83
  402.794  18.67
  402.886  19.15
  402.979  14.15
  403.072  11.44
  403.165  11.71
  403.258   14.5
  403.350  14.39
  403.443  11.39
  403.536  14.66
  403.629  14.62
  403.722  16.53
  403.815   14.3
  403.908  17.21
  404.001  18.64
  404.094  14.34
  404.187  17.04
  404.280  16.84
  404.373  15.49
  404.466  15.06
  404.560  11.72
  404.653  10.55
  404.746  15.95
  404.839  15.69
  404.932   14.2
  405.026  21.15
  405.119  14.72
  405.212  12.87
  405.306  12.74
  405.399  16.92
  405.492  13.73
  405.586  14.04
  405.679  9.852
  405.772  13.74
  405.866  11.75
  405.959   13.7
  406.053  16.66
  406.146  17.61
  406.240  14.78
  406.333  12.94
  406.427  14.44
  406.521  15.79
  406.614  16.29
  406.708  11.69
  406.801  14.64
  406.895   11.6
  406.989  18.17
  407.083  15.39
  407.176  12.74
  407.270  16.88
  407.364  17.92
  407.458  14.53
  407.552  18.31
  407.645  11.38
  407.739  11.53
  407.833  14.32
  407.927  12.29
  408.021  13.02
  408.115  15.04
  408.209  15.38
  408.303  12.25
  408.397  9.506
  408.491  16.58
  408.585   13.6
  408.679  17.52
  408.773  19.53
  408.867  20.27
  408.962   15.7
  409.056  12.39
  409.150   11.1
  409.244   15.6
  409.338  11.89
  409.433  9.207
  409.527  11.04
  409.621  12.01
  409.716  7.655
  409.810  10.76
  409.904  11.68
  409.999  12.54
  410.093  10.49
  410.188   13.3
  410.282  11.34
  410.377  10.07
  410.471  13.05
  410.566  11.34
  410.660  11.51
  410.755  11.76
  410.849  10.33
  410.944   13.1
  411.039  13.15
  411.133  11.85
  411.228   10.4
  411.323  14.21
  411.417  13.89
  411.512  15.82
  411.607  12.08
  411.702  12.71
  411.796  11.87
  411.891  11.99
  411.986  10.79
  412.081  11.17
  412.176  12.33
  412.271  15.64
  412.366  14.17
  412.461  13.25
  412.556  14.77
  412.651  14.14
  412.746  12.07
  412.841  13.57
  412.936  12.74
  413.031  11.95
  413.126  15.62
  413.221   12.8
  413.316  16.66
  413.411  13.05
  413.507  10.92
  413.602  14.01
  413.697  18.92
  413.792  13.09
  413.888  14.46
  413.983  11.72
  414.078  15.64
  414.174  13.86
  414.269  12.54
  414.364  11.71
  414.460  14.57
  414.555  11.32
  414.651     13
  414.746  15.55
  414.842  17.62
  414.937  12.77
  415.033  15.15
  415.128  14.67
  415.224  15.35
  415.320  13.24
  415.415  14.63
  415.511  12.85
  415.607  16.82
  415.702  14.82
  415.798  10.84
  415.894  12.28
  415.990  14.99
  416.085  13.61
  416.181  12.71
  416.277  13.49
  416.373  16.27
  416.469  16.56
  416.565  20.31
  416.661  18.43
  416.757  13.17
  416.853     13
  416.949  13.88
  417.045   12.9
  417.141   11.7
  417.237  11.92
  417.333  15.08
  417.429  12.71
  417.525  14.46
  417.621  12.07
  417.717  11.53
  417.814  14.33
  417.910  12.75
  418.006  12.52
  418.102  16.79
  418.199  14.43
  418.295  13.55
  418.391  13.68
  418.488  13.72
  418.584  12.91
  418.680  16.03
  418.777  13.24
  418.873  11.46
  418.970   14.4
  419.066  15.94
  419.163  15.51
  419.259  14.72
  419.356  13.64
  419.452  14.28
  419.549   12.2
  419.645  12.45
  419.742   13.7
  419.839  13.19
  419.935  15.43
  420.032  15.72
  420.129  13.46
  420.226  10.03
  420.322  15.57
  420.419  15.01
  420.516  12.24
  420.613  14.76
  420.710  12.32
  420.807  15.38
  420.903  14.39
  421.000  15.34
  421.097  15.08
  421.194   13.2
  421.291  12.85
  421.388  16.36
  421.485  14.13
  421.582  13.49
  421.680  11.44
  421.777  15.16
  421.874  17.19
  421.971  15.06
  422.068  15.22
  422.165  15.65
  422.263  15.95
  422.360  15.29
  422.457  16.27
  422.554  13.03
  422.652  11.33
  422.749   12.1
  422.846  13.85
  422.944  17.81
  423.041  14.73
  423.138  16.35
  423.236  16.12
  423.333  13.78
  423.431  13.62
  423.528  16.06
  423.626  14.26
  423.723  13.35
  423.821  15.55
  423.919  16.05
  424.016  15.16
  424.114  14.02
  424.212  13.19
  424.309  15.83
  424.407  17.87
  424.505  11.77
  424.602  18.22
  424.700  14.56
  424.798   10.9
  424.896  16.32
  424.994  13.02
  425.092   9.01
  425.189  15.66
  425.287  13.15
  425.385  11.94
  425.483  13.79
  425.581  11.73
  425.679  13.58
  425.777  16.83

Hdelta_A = 0.45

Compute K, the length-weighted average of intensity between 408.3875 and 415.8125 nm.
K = 13.3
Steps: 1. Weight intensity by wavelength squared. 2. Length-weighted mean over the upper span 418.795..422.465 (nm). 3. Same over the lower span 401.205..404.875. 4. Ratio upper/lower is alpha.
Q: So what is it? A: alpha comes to 1.05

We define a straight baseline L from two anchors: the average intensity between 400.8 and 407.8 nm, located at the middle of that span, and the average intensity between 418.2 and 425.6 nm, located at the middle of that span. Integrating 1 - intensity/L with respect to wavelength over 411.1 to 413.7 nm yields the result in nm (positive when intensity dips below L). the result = 0.22 nm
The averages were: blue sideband 14.7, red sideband 14.2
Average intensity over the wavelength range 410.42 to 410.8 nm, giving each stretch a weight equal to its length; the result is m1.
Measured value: 11.9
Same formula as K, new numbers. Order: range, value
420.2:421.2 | 14.1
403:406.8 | 14.5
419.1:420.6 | 13.9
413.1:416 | 14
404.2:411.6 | 13.7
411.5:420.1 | 13.8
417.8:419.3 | 14.1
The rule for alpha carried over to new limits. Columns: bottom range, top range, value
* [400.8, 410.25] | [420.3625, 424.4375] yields 1.11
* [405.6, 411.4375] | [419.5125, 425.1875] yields 1.14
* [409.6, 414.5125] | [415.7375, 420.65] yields 1.12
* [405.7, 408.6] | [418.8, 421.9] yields 1.05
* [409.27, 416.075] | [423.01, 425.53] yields 1.17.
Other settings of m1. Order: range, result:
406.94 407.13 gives 16.7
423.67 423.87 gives 14.4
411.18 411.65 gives 13.3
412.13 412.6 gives 14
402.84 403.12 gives 14.9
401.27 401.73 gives 13.4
